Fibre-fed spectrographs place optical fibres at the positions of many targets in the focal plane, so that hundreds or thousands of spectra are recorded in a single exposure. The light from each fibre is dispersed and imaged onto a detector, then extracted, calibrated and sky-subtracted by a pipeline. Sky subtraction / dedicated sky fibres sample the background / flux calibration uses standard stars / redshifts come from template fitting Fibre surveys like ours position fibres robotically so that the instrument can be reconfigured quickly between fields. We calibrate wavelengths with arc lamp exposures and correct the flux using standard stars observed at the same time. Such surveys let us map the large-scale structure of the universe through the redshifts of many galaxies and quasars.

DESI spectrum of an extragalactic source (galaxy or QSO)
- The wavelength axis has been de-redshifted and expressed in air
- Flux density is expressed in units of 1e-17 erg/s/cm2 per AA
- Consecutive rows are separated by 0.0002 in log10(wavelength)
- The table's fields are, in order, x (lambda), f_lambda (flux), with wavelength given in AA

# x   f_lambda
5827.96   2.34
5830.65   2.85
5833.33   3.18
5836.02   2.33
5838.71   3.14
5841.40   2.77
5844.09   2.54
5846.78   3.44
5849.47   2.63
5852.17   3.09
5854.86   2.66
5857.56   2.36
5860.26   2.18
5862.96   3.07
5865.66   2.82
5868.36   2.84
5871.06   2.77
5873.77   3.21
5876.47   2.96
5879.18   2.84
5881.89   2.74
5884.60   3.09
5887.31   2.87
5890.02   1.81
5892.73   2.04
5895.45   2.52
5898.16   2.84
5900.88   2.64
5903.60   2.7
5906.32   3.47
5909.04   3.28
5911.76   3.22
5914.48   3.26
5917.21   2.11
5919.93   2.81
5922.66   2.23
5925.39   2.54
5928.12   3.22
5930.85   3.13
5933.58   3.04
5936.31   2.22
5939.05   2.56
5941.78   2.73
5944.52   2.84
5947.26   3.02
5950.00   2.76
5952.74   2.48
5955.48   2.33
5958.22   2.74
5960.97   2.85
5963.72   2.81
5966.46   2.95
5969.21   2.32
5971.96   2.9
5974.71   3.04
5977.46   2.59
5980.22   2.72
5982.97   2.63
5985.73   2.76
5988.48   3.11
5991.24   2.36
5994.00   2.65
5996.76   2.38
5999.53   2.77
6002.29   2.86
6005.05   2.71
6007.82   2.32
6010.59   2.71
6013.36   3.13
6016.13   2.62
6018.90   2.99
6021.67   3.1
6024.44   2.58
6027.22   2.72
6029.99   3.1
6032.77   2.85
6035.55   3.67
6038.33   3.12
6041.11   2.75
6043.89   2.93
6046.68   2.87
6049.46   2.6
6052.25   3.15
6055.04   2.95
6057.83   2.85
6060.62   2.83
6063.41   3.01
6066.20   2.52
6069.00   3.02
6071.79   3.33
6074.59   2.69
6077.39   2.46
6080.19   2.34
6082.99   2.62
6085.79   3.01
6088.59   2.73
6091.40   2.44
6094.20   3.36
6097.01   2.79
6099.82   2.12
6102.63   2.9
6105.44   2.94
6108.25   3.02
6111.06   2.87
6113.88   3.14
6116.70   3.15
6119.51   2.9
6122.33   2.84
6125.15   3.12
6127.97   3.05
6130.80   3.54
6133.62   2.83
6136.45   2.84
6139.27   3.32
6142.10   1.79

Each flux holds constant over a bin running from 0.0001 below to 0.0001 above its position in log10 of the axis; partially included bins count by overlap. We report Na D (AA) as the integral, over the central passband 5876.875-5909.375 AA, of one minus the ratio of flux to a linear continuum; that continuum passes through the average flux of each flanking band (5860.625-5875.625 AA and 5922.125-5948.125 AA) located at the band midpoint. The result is 1.4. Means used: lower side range 2.89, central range 2.73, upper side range 2.76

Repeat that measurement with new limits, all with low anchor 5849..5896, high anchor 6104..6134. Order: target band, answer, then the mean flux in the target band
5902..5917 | -1.9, 3.09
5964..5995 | 1.2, 2.73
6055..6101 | 3.4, 2.77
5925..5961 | 0.6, 2.75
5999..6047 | 0.5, 2.88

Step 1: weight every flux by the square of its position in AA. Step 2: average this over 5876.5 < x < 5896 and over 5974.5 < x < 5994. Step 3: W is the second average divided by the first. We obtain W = 1.09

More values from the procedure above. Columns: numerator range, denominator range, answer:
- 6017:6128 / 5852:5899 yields 1.14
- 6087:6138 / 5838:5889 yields 1.12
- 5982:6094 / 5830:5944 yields 1.06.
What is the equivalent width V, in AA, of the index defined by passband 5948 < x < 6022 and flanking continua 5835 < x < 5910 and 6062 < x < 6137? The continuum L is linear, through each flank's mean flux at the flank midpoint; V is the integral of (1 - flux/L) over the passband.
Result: 2.6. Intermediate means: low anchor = 2.77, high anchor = 2.87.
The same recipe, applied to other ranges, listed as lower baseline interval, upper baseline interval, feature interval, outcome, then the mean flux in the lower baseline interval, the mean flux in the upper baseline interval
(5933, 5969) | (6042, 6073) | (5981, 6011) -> 1.37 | 2.7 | 2.91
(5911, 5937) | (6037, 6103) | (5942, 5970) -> 0.69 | 2.78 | 2.81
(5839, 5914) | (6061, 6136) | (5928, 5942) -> 0.17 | 2.8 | 2.87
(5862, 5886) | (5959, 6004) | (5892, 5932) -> 0.62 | 2.92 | 2.73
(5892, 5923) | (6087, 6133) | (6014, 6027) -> 0.17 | 2.79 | 2.93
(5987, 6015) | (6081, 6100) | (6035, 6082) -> -2.38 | 2.7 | 2.75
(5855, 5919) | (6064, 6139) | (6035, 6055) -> -0.94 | 2.77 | 2.88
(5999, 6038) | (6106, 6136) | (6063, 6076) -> 0.22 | 2.88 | 3.04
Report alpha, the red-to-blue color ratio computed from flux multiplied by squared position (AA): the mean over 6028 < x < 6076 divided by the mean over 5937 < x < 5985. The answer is 1.1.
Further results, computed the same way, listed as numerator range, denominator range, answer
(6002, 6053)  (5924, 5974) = 1.08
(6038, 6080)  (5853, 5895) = 1.13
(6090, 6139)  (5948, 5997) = 1.14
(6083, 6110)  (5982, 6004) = 1.08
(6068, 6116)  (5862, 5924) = 1.08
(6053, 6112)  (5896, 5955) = 1.05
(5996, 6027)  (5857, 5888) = 1.02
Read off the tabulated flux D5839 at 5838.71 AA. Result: 3.14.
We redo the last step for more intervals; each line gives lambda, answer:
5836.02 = 2.33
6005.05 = 2.71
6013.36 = 3.13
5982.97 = 2.63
